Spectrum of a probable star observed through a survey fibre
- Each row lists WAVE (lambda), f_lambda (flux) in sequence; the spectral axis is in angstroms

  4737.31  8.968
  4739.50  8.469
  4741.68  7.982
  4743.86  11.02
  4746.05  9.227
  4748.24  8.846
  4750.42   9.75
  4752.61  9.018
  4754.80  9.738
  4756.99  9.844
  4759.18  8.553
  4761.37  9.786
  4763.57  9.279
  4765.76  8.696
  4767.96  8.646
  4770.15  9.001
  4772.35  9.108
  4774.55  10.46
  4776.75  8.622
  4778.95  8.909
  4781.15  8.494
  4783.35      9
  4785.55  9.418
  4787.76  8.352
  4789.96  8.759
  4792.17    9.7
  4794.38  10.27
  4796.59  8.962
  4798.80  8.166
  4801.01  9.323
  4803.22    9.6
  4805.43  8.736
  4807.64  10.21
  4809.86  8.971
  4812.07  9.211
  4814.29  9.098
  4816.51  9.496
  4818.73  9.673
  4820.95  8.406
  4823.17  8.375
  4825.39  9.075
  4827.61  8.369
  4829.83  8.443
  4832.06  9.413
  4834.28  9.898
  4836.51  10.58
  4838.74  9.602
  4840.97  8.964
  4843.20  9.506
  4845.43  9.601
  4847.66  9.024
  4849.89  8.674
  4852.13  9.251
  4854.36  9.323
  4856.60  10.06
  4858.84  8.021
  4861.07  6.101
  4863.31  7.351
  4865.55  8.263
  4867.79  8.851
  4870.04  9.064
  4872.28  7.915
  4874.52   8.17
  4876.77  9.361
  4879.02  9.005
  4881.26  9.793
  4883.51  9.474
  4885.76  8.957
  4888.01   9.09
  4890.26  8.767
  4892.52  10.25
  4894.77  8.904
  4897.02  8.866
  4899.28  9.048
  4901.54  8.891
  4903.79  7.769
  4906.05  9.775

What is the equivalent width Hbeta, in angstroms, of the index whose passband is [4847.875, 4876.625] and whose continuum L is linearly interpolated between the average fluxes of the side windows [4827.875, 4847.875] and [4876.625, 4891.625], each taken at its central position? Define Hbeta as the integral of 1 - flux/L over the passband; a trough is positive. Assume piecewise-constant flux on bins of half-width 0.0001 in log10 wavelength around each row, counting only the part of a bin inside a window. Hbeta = 2.6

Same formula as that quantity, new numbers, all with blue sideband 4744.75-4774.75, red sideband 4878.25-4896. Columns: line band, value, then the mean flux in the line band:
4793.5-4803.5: 0.1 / 9.21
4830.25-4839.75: -0.5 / 9.77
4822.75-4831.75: 0.6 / 8.66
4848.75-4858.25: 0.0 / 9.25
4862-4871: 0.9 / 8.32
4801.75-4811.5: -0.1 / 9.38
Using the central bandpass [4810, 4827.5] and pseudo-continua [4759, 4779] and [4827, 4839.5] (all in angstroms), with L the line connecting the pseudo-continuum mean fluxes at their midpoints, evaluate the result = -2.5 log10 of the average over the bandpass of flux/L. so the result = 0.04 mag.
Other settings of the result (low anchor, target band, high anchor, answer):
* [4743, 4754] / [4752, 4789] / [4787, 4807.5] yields 0.030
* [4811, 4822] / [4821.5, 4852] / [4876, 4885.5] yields 0.006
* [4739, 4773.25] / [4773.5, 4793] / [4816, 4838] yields 0.014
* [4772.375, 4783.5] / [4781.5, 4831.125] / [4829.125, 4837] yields 0.032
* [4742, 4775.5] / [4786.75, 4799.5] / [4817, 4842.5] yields 0.024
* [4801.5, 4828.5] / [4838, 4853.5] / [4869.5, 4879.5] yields -0.041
